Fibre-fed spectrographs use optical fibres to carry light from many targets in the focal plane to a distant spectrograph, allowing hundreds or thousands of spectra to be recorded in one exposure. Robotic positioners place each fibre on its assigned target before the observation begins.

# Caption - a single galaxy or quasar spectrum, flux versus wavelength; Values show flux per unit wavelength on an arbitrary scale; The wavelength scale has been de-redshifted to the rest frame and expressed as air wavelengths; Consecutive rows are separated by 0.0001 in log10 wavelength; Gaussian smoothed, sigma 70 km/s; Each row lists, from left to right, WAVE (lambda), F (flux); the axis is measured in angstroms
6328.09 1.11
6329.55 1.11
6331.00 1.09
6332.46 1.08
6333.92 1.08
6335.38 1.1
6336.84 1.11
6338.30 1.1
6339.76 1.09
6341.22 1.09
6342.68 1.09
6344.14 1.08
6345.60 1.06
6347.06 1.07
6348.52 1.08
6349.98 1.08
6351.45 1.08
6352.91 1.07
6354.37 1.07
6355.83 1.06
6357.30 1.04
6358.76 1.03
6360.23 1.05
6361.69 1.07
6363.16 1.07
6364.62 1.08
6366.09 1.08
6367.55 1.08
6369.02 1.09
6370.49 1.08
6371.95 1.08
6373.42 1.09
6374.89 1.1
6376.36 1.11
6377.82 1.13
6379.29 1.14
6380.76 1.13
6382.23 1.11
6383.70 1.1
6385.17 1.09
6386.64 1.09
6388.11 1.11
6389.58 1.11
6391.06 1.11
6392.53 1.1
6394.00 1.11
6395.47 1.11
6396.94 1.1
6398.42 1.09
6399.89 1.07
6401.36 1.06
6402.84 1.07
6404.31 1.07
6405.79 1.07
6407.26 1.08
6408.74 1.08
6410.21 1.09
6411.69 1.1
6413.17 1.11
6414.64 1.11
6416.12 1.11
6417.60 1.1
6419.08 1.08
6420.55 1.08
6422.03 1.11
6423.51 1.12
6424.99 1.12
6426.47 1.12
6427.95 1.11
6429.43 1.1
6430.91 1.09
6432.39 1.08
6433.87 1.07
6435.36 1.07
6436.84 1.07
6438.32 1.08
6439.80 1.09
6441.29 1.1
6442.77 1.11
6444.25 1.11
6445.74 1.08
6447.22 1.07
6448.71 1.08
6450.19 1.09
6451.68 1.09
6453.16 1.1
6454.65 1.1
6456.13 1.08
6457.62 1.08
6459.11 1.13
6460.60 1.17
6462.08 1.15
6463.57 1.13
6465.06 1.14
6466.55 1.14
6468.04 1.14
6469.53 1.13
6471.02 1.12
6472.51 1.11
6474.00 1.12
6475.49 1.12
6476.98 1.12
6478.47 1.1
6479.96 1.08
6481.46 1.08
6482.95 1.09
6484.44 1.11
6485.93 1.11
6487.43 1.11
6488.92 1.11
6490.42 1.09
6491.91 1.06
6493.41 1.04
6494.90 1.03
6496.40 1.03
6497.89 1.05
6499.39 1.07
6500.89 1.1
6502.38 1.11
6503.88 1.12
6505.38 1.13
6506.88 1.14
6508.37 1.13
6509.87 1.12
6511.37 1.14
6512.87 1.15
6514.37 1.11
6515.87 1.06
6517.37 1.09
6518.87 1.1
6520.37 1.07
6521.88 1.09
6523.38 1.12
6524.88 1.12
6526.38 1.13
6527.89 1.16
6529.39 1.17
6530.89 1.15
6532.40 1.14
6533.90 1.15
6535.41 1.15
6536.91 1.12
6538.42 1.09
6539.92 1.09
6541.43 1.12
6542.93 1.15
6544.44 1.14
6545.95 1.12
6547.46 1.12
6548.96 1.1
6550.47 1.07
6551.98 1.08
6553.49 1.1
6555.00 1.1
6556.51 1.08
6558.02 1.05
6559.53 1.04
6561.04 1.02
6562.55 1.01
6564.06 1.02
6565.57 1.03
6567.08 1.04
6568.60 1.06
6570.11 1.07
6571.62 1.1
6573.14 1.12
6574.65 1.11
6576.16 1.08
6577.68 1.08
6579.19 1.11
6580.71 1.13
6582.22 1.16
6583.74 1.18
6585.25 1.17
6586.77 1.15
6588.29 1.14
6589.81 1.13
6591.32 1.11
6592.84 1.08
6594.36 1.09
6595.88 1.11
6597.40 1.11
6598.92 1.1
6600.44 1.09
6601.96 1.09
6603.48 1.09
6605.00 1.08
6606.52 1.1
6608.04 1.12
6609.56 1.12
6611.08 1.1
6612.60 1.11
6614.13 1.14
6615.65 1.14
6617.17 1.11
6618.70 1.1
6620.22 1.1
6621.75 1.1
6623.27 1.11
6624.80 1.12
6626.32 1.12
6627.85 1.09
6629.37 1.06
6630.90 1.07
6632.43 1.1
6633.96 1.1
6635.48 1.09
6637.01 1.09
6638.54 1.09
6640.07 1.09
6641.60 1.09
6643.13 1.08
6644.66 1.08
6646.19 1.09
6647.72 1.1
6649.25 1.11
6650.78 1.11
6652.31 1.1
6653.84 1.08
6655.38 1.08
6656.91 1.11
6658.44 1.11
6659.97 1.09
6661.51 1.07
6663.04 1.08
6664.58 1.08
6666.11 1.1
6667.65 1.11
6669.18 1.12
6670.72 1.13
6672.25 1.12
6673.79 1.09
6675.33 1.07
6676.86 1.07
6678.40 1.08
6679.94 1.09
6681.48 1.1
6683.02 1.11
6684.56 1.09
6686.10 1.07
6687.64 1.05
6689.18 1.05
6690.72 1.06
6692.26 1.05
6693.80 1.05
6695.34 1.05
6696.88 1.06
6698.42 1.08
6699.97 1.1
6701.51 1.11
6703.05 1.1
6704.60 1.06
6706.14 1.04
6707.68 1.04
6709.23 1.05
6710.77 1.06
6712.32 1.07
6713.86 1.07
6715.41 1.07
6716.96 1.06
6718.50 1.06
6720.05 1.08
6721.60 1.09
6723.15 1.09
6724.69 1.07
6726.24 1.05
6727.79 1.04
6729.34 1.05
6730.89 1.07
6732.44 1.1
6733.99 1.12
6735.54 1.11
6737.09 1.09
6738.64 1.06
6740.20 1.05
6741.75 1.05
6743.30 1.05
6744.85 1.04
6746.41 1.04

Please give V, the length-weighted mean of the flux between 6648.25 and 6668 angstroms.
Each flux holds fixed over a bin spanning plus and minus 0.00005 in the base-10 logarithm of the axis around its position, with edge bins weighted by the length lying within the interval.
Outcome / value 1.09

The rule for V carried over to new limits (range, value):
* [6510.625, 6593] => 1.11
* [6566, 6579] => 1.08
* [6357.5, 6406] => 1.09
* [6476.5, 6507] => 1.09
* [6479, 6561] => 1.1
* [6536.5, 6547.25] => 1.12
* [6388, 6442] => 1.09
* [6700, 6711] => 1.07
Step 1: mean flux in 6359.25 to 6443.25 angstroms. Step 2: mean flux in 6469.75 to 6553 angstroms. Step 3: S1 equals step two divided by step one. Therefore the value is 1.0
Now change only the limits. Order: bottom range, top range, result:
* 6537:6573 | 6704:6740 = 0.99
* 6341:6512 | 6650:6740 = 0.99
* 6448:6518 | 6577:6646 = 1.00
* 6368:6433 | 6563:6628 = 1.01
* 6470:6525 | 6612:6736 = 0.99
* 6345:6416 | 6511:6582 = 1.01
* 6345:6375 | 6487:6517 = 1.02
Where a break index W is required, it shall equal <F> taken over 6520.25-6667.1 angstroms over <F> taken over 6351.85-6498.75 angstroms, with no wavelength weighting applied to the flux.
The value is 1.0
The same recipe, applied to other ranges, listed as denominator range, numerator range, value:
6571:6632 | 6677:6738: 0.97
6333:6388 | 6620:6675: 1.01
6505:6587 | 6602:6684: 0.99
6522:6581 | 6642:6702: 0.99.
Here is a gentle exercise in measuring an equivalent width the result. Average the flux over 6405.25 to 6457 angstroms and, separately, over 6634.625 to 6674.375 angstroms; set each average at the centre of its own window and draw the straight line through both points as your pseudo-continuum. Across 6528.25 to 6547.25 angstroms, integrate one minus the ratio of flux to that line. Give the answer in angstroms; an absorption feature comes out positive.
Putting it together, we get -0.7 angstroms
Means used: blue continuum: 1.09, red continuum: 1.1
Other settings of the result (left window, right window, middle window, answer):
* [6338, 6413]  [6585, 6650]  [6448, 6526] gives -0.7 angstroms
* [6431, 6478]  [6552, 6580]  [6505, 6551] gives -1.7 angstroms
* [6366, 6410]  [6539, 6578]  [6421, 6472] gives -0.7 angstroms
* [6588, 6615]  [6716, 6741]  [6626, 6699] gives 0.3 angstroms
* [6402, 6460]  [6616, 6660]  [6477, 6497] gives 0.2 angstroms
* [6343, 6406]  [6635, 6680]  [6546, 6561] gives 0.1 angstroms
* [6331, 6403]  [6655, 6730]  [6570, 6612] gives -1.2 angstroms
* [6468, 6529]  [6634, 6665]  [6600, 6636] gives -0.3 angstroms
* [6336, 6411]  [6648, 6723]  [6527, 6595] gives -1.3 angstroms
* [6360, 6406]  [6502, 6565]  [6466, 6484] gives -0.2 angstroms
